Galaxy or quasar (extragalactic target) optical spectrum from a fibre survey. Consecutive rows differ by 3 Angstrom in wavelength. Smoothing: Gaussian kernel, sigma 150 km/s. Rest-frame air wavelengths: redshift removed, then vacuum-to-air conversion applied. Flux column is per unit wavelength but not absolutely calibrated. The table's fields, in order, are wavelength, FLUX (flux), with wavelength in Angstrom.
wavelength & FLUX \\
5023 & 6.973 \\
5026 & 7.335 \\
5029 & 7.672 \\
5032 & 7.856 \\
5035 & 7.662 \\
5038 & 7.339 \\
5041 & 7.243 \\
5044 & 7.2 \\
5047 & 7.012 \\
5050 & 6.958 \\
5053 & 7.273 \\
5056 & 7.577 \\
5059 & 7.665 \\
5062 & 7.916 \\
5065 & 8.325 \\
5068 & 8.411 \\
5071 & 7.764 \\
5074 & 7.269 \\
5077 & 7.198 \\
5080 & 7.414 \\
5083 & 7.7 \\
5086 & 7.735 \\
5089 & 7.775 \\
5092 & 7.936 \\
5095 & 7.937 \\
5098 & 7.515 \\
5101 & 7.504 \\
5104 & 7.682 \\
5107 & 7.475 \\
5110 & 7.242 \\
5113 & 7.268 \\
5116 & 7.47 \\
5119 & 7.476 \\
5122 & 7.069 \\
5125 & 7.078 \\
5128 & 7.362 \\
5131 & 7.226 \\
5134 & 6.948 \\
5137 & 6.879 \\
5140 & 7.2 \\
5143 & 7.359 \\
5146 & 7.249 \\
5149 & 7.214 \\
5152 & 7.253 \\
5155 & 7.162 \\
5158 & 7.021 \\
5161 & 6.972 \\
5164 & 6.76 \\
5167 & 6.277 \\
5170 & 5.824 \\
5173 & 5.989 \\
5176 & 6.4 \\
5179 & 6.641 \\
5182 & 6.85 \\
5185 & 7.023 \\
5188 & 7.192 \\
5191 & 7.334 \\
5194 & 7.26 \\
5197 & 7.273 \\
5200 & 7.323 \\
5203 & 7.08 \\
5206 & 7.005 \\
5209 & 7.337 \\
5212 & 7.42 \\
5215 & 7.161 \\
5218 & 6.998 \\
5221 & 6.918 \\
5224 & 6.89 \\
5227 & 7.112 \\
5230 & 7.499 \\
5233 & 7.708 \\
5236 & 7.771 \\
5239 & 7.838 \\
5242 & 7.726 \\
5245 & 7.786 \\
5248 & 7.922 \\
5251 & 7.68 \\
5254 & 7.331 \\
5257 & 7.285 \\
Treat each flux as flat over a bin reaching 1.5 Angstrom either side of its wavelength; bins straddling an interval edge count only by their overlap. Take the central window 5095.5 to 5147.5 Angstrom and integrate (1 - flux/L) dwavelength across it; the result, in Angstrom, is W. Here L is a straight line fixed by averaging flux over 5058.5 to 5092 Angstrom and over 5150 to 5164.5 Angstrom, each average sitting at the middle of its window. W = 0.4 Angstrom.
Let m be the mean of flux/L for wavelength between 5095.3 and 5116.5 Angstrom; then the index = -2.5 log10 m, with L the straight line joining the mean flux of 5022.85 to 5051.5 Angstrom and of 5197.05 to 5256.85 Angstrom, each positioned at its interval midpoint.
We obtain -0.02 mag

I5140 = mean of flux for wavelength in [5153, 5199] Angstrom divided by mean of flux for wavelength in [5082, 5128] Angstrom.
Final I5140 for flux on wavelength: 0.91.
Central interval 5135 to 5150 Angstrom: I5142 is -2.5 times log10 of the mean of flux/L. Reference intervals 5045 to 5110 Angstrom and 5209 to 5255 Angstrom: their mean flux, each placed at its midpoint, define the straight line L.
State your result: 0.05 mag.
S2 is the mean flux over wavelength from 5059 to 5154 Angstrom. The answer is 7.48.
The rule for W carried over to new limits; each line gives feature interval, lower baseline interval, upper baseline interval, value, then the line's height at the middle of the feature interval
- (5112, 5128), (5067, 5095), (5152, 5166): 0.12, 7.34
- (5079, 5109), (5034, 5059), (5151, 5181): -2.71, 7.03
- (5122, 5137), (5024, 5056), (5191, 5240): 0.42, 7.32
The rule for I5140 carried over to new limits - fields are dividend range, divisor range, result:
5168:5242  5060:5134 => 0.94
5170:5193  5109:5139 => 0.93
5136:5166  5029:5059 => 0.96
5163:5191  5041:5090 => 0.87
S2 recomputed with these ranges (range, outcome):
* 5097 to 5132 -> 7.36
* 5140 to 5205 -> 6.93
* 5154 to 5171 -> 6.68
